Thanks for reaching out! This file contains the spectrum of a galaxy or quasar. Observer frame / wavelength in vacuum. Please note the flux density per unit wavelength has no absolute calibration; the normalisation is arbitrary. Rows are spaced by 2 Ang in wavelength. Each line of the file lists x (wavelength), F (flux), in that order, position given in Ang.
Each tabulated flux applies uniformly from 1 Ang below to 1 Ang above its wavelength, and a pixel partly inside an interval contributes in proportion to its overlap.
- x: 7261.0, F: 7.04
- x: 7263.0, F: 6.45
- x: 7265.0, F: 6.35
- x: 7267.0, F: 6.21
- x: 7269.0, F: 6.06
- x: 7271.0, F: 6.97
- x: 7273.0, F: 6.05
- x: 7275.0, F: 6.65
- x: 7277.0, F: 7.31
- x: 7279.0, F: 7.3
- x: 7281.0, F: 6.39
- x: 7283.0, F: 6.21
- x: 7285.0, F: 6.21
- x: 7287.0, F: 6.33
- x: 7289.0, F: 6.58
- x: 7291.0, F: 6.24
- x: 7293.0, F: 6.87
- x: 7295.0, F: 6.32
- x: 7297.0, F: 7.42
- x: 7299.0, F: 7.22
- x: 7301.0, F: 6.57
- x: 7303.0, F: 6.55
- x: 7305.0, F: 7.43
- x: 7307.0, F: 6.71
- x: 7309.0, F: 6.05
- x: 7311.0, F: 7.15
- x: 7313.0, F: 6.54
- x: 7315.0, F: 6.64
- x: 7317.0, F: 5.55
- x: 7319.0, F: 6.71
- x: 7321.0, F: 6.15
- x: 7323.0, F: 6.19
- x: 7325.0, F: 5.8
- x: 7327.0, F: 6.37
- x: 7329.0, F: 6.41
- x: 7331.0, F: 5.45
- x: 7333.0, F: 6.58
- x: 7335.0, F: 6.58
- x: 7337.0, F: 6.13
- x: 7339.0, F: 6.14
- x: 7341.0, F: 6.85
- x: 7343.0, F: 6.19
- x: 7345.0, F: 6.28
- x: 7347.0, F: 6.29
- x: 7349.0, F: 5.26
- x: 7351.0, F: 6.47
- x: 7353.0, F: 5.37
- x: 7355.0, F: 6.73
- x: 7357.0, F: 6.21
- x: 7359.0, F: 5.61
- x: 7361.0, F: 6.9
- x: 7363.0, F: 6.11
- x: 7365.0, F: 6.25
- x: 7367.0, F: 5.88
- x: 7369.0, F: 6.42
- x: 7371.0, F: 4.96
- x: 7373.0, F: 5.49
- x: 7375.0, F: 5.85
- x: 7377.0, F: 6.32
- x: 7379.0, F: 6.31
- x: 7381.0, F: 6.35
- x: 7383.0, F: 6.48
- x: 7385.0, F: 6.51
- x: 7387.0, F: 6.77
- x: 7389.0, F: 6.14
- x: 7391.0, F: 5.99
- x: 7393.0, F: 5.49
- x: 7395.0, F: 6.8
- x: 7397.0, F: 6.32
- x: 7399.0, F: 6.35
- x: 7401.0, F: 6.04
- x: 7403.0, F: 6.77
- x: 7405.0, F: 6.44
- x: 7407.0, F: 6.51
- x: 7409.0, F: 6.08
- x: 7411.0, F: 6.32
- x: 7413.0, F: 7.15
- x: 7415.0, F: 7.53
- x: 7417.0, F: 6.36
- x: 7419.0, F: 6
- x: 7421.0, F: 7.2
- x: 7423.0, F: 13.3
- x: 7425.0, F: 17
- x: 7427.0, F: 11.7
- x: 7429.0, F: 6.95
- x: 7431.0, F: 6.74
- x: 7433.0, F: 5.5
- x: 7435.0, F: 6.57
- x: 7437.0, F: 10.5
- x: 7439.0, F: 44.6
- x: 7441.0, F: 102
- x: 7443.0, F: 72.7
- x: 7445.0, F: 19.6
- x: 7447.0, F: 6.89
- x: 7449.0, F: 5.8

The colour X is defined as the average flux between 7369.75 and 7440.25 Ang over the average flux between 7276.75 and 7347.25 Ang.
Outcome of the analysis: 1.32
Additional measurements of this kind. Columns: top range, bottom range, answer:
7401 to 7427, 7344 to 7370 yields 1.32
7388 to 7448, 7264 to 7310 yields 2.19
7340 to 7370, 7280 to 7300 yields 0.94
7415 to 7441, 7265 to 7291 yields 2.33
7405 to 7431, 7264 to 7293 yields 1.29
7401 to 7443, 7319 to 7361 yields 2.55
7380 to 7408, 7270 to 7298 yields 0.96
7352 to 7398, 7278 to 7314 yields 0.92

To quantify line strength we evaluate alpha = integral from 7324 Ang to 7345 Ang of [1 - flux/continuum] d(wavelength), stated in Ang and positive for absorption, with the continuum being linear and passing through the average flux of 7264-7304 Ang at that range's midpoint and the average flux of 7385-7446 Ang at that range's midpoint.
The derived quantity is 7.26 Ang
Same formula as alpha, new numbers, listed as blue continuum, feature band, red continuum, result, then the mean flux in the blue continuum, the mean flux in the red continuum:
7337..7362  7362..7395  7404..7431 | 4.5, 6.19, 8.29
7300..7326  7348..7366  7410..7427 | 3.4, 6.46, 9.02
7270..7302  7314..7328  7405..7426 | 1.8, 6.67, 8.25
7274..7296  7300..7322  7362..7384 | -0.4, 6.58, 6.04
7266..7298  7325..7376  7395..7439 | 9.9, 6.57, 8.59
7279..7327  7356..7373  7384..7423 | 1.5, 6.53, 6.64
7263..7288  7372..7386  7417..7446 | 9.0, 6.5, 23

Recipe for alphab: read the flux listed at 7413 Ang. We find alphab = 7.15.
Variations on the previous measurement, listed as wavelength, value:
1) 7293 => 6.87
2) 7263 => 6.45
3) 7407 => 6.51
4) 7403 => 6.77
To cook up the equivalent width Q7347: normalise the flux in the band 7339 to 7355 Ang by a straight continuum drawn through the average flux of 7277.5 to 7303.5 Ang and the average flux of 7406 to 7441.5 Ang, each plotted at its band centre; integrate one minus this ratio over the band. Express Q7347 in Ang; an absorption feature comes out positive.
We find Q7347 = 6.0 Ang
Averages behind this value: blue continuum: 6.65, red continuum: 14.2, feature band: 6.14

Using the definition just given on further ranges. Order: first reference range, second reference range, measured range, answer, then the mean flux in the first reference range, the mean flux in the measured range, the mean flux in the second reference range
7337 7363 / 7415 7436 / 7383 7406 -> 3.9 Ang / 6.19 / 6.34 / 8.67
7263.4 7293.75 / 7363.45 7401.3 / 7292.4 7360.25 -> -0.3 Ang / 6.51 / 6.38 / 6.14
